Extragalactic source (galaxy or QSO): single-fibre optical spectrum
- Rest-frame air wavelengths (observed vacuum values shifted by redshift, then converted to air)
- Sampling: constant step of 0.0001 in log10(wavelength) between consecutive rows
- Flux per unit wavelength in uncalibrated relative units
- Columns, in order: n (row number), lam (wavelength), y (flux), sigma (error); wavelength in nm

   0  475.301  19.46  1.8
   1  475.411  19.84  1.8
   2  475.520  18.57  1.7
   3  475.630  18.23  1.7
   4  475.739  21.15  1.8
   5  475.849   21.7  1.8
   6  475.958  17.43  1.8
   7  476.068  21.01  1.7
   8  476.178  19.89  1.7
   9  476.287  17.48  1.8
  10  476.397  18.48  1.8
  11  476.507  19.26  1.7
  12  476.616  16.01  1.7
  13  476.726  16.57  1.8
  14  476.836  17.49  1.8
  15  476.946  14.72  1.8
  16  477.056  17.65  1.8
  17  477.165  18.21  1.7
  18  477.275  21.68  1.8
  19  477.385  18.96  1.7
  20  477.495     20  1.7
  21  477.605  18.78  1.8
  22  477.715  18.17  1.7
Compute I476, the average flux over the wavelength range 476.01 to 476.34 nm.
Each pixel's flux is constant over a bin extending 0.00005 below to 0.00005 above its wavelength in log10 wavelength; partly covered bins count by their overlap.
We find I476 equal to 19.4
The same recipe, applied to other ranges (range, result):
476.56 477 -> 16.2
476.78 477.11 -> 16.6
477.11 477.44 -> 19.6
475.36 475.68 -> 18.9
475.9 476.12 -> 19.3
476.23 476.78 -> 17.6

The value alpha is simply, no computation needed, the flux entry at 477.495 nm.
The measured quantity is 20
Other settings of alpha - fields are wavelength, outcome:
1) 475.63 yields 18.23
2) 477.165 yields 18.21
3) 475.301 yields 19.46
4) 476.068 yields 21.01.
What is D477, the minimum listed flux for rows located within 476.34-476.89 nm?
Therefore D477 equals 16.01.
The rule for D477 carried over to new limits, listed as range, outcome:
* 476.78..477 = 14.72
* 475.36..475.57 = 18.57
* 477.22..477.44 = 18.96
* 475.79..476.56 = 17.43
